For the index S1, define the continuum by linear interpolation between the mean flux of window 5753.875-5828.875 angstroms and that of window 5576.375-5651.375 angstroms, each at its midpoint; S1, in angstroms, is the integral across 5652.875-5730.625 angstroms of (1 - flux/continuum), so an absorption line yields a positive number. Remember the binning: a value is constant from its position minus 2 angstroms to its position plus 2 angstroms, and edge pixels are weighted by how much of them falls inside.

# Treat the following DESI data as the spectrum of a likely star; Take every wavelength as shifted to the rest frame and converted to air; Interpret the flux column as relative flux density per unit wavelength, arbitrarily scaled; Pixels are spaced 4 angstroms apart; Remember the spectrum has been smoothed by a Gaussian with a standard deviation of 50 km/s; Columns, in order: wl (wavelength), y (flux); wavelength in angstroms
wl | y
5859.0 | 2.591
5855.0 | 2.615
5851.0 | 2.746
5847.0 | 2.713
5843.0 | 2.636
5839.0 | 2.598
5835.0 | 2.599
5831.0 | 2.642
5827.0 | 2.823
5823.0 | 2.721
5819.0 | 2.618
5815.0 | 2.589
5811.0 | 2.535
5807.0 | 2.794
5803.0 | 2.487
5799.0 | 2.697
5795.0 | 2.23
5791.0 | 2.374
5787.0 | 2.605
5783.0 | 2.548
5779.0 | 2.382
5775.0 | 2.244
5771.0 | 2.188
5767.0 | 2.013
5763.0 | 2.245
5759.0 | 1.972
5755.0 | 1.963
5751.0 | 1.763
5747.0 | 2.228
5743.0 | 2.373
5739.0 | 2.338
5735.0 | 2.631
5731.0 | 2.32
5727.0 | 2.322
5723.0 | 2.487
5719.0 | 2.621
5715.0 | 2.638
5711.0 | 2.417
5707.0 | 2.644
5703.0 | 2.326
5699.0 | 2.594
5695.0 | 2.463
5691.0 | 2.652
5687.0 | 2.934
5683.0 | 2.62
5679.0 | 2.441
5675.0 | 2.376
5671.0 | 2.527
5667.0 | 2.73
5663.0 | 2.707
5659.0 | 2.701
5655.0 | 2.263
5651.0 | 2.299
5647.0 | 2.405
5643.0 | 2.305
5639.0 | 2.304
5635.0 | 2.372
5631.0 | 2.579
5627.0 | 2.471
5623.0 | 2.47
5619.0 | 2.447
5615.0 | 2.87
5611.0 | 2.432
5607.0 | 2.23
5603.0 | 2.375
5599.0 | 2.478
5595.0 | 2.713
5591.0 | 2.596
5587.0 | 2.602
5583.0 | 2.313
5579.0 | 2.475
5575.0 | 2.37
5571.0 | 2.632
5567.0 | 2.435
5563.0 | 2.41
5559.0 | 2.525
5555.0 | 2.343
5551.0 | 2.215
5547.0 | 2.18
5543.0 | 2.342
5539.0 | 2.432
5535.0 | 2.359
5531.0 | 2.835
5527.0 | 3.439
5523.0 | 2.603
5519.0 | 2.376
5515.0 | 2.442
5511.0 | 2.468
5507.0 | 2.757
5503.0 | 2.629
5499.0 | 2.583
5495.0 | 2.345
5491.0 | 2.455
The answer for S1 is -3.1 angstroms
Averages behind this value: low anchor 2.46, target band 2.55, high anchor 2.43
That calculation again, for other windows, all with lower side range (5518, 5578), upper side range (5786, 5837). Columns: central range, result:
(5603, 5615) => 0.4 angstroms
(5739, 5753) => 2.3 angstroms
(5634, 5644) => 0.8 angstroms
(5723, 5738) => 0.8 angstroms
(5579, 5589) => 0.2 angstroms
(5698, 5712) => 0.3 angstroms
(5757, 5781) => 3.8 angstroms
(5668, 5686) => 0.1 angstroms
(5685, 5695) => -0.7 angstroms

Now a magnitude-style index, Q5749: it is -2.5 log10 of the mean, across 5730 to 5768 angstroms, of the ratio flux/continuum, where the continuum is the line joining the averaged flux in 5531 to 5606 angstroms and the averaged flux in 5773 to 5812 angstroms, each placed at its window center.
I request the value 0.14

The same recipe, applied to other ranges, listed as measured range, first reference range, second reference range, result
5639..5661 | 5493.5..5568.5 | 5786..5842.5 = 0.07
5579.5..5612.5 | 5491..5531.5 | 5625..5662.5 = 0.01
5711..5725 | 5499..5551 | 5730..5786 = -0.12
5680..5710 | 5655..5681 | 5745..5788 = -0.06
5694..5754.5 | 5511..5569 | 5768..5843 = 0.05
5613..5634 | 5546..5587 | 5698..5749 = -0.06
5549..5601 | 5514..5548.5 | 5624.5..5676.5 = 0.03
